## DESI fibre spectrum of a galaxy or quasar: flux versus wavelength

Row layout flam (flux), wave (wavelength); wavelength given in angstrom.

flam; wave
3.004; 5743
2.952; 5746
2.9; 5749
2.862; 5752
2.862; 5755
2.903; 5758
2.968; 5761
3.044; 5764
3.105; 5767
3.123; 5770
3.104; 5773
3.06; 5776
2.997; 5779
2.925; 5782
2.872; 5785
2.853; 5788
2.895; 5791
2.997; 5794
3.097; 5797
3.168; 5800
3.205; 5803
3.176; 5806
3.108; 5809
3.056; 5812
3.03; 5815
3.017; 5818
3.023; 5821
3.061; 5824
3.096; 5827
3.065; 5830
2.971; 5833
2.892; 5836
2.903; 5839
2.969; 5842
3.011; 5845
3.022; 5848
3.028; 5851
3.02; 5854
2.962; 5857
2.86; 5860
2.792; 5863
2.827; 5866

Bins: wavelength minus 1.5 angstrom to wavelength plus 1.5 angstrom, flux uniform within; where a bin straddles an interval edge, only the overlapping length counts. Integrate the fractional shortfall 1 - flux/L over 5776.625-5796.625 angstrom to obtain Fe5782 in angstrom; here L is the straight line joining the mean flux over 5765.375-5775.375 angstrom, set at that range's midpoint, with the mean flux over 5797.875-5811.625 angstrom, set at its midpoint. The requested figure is 1.2 angstrom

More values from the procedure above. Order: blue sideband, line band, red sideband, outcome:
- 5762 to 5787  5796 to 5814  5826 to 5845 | -0.78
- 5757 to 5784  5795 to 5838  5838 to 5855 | -0.86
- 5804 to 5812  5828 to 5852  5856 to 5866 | -0.14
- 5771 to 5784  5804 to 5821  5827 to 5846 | -0.46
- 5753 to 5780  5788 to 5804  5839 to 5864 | -0.28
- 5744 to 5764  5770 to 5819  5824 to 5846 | -1.36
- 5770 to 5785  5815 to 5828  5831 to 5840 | -0.41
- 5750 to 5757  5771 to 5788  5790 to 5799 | -0.14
